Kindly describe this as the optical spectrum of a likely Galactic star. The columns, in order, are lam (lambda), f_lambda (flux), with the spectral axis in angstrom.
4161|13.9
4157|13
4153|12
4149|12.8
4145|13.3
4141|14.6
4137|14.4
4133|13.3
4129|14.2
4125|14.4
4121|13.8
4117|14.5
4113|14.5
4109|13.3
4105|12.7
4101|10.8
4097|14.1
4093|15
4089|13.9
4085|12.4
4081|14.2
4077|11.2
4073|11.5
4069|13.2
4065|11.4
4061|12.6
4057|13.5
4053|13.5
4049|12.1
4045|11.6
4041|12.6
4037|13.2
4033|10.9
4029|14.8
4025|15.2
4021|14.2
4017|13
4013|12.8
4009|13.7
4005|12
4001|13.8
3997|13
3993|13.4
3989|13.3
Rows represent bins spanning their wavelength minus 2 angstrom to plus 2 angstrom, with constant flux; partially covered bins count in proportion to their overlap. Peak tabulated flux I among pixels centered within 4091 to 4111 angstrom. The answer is 15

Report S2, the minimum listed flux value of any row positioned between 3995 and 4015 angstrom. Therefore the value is 12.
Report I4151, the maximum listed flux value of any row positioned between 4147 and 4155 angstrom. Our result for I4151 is 12.8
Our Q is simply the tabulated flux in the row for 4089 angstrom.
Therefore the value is 13.9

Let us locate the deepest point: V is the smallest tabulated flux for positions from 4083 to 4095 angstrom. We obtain 12.4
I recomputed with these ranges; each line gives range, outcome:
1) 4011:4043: 15.2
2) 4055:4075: 13.5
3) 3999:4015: 13.8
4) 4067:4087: 14.2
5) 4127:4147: 14.6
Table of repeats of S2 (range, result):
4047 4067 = 11.4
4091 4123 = 10.8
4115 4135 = 13.3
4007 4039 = 10.9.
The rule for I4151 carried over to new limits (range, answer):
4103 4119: 14.5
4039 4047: 12.6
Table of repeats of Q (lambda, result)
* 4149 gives 12.8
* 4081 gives 14.2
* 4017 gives 13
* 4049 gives 12.1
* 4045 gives 11.6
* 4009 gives 13.7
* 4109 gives 13.3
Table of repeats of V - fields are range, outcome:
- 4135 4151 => 12.8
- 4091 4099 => 14.1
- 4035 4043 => 12.6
